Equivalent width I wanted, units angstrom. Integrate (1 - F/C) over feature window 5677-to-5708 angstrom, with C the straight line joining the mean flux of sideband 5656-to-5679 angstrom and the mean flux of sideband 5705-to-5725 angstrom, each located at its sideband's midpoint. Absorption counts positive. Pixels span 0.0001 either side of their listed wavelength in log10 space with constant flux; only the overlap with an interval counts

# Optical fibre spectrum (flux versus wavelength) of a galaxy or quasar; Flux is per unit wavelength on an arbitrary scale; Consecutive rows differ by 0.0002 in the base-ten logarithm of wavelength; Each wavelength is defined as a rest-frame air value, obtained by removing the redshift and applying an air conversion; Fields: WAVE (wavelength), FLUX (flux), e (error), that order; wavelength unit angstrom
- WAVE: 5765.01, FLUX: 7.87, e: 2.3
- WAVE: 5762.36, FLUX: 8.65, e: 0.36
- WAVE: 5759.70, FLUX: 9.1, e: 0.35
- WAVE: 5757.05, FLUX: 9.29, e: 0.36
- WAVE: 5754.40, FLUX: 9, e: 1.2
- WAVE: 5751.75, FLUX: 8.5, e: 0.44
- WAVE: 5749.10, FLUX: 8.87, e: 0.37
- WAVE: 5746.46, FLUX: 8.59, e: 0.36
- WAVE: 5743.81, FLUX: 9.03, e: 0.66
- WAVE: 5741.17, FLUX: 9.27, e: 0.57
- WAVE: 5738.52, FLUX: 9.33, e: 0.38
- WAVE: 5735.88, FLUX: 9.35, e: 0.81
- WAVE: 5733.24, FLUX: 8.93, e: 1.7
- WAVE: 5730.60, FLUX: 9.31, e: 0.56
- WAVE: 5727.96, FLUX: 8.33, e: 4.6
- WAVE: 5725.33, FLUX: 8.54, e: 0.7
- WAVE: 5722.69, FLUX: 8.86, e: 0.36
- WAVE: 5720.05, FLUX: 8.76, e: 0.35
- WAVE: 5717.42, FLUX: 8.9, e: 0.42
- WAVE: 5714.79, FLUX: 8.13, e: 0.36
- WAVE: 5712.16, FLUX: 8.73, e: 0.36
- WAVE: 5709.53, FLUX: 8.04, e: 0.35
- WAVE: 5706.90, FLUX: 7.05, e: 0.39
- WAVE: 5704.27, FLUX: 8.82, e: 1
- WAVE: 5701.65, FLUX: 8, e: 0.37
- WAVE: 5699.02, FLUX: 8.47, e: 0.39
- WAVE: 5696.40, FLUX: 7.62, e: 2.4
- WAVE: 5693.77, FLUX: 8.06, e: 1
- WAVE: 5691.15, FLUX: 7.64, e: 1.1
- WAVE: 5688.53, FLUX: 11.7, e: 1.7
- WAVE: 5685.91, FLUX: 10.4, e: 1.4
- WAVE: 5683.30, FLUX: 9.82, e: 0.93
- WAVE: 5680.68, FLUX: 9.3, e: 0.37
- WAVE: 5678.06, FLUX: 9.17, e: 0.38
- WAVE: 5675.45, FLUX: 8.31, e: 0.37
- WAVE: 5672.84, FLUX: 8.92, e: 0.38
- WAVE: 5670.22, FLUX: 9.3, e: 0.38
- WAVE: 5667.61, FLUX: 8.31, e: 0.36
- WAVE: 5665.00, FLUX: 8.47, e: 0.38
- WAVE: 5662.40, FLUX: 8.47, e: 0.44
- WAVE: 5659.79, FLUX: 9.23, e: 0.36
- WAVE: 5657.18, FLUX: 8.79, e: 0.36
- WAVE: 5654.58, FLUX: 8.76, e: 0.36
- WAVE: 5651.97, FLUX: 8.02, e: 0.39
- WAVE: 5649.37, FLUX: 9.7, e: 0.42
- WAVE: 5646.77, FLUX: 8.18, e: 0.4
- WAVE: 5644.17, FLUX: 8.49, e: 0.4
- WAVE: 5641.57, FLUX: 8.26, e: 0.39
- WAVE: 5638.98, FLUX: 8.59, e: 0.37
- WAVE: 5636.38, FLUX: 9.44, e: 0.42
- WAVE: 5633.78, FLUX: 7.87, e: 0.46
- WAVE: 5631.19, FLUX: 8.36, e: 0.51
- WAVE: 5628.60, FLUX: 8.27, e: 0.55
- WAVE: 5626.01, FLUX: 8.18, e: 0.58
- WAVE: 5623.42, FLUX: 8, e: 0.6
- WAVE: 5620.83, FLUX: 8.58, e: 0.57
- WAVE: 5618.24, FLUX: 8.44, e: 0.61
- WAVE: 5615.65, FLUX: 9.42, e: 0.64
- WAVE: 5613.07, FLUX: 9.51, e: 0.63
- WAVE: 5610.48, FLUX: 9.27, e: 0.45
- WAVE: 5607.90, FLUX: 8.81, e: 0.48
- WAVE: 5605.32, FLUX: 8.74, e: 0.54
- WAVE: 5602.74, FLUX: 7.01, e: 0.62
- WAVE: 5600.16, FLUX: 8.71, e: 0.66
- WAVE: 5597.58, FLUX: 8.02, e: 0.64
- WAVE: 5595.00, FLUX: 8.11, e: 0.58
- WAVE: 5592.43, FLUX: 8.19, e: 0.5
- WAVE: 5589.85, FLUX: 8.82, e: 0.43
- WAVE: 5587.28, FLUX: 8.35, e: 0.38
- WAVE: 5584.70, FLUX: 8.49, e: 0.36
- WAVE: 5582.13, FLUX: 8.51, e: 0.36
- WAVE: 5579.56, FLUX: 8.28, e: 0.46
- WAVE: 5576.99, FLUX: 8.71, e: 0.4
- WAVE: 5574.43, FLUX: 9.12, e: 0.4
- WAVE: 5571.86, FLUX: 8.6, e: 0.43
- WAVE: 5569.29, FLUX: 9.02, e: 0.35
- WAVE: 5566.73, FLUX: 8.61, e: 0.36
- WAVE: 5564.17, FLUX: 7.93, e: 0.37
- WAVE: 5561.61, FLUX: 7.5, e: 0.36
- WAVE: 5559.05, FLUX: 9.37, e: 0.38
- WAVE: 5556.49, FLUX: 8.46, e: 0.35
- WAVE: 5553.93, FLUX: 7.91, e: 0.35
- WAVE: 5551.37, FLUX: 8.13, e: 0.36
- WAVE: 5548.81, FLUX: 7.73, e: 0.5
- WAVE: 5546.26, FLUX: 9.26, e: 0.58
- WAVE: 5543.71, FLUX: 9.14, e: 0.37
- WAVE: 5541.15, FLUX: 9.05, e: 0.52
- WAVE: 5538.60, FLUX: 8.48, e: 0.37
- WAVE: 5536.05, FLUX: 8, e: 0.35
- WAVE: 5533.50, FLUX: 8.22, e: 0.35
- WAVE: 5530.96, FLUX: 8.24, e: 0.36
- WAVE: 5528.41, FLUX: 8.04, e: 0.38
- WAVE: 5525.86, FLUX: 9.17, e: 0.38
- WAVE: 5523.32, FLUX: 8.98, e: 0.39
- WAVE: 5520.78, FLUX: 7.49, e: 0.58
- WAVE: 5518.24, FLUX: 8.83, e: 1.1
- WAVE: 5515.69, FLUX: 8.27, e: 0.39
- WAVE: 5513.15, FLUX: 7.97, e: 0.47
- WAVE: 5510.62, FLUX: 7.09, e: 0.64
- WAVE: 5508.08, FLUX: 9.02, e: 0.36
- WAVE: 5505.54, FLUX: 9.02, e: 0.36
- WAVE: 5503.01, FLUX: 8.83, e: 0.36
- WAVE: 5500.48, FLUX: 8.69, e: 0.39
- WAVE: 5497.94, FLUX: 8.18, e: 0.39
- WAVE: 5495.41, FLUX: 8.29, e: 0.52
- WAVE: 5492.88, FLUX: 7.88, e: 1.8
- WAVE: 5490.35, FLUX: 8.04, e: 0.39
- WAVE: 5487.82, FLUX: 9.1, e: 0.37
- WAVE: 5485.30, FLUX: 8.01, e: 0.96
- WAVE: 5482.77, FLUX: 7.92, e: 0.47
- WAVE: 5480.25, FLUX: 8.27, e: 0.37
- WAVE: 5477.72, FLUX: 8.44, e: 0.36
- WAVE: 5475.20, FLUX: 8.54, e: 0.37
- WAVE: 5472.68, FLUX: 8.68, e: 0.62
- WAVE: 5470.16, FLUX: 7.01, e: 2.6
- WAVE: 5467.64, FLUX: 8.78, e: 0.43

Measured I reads -1.0 angstrom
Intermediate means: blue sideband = 8.77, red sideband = 8.37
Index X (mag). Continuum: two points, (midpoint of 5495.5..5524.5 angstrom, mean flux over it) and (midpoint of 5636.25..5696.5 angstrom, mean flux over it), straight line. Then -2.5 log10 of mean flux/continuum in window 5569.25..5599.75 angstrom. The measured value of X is 0.02 mag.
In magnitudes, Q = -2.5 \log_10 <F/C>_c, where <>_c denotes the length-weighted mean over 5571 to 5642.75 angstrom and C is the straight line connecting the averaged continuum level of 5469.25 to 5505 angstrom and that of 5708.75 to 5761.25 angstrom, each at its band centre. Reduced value 0.01 mag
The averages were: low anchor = 8.31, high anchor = 8.85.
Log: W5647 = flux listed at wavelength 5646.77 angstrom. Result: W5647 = 8.18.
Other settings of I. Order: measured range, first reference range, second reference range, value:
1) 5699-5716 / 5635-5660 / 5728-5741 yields 1.61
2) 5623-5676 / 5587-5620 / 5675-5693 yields 3.02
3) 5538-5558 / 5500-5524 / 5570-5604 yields -0.33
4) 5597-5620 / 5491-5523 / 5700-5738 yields -0.66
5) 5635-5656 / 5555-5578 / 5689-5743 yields -0.25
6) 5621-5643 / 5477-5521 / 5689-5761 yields 0.33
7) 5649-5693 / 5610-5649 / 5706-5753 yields -2.05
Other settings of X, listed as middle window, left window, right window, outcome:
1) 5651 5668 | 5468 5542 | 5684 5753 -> 0.00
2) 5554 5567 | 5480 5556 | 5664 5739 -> 0.02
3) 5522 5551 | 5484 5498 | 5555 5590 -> -0.02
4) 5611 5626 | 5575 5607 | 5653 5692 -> -0.02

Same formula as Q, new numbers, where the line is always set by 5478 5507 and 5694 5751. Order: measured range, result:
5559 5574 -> 0.00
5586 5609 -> 0.02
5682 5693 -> -0.15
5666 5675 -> -0.03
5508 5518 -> 0.05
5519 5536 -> 0.01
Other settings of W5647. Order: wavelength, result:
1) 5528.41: 8.04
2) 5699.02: 8.47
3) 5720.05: 8.76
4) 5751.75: 8.5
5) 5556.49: 8.46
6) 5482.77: 7.92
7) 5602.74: 7.01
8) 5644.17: 8.49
